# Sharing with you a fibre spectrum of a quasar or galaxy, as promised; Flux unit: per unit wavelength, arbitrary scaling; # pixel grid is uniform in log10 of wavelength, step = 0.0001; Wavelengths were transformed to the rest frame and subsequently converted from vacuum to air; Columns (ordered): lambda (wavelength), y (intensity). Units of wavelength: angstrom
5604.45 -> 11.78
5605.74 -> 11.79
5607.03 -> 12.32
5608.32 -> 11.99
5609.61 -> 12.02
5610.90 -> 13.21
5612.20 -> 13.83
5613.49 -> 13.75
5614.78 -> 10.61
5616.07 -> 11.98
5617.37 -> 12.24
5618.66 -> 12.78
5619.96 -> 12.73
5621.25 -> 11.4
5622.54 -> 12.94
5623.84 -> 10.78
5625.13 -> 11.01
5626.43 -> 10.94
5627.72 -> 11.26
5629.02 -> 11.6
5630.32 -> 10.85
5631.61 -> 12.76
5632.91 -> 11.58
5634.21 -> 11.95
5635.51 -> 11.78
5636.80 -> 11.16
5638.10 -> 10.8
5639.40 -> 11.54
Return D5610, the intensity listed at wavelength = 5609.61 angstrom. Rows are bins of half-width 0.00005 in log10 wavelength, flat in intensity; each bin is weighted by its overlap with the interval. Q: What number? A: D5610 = 12.02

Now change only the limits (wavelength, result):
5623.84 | 10.78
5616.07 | 11.98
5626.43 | 10.94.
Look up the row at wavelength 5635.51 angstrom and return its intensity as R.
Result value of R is 11.78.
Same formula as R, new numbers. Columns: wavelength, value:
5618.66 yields 12.78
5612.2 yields 13.83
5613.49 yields 13.75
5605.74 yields 11.79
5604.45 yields 11.78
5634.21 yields 11.95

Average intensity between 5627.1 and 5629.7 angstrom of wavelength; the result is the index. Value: 11.4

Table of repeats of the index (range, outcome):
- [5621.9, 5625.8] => 11.6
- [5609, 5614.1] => 13.2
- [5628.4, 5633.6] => 11.7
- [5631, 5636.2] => 12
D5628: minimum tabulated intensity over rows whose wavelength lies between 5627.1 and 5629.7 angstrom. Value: 11.26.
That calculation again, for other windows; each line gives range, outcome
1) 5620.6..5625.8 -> 10.78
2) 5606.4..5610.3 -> 11.99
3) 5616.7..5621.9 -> 11.4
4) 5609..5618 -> 10.61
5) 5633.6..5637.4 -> 11.16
